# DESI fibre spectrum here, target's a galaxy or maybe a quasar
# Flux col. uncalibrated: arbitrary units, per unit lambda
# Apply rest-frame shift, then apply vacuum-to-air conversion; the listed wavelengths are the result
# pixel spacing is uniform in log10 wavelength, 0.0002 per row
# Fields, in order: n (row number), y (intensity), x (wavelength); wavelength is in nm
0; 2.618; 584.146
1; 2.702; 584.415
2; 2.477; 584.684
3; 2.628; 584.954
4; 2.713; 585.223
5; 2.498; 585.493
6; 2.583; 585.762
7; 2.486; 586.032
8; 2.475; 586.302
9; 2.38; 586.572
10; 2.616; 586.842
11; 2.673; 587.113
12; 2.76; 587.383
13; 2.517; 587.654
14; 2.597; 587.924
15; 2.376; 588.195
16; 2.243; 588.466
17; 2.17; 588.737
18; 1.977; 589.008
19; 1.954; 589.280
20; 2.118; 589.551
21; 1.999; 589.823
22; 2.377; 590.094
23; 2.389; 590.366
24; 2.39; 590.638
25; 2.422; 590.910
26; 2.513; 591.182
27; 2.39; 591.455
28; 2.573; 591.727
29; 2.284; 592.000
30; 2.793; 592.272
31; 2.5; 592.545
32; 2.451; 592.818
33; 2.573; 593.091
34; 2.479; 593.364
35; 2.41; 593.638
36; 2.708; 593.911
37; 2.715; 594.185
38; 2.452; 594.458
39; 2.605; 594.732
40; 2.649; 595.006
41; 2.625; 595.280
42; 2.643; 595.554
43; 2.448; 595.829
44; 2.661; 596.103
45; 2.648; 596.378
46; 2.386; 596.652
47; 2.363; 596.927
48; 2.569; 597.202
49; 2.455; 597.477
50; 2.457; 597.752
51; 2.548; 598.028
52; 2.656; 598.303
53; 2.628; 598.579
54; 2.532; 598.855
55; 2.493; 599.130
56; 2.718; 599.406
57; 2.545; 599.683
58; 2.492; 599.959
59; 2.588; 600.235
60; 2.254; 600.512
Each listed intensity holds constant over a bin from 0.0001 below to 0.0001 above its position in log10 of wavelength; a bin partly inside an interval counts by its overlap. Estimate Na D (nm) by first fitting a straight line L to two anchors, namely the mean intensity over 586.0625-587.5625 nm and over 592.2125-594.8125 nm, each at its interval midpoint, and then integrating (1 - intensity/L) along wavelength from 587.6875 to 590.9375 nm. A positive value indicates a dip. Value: 0.40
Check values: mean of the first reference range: 2.57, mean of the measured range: 2.25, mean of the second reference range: 2.56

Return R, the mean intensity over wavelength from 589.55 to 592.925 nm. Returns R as 2.41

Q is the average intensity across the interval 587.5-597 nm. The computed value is 2.44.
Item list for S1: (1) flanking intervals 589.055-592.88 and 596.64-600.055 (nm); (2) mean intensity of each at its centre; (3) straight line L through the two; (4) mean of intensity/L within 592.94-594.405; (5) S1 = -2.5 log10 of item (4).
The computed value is -0.064 mag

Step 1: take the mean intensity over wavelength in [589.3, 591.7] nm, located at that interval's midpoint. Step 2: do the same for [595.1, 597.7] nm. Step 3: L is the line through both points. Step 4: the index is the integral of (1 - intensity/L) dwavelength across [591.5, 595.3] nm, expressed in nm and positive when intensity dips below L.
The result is -0.20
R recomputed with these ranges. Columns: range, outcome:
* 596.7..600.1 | 2.53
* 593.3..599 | 2.56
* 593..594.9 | 2.56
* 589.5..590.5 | 2.23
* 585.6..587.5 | 2.57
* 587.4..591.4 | 2.3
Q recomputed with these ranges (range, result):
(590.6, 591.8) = 2.46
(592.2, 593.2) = 2.57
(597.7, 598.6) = 2.57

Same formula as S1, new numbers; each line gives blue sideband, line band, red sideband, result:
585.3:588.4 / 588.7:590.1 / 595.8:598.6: 0.22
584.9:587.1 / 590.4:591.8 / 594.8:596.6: 0.06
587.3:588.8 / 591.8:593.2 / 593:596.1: 0.01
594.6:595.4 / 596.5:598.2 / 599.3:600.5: 0.05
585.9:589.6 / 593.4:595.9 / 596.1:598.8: -0.04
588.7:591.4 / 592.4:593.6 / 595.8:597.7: -0.06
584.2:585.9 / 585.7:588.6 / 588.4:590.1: -0.08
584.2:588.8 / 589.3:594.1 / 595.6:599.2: 0.05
